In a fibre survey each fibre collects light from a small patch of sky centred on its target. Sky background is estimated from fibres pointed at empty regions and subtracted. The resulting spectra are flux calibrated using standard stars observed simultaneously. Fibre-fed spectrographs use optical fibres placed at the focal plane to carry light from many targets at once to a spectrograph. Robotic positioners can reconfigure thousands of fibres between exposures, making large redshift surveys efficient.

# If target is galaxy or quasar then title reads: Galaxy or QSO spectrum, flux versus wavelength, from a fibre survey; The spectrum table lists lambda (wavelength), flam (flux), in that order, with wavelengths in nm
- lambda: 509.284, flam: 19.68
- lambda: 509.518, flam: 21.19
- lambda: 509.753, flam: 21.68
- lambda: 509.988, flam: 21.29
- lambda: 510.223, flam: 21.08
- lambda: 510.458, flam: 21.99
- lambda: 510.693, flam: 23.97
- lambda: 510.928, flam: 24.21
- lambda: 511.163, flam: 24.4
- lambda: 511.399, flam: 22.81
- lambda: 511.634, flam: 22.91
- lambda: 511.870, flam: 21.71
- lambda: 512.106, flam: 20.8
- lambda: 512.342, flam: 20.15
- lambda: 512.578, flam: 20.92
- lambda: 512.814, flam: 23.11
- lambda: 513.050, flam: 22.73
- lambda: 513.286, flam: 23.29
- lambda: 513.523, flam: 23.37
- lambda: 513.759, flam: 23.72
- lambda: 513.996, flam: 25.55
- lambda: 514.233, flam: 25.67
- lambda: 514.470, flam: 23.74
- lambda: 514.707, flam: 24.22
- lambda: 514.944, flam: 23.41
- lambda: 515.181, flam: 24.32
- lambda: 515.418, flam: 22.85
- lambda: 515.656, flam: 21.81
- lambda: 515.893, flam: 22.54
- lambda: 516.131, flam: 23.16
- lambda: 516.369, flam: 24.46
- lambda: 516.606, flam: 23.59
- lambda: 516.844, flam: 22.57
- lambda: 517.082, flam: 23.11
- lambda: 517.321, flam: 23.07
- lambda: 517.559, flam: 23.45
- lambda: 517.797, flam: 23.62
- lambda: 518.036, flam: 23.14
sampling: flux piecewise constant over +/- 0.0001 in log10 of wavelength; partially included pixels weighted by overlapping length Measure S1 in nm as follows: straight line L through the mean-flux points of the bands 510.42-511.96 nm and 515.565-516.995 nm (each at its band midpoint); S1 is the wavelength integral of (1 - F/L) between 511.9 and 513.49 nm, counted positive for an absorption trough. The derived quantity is 0.09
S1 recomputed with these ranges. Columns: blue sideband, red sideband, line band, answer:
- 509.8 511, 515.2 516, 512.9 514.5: -0.10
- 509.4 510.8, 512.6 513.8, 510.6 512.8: 0.00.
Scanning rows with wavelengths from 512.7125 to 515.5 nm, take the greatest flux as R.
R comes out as 25.67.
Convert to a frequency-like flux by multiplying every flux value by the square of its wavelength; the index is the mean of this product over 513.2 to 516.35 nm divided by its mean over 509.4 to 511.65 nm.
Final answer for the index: 1.07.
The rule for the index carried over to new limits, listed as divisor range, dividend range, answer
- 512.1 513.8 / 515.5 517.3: 1.05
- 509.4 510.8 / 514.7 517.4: 1.09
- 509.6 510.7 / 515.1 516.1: 1.07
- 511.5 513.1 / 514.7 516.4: 1.08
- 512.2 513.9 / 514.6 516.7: 1.05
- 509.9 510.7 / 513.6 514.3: 1.15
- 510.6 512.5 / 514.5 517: 1.05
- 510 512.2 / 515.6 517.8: 1.05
